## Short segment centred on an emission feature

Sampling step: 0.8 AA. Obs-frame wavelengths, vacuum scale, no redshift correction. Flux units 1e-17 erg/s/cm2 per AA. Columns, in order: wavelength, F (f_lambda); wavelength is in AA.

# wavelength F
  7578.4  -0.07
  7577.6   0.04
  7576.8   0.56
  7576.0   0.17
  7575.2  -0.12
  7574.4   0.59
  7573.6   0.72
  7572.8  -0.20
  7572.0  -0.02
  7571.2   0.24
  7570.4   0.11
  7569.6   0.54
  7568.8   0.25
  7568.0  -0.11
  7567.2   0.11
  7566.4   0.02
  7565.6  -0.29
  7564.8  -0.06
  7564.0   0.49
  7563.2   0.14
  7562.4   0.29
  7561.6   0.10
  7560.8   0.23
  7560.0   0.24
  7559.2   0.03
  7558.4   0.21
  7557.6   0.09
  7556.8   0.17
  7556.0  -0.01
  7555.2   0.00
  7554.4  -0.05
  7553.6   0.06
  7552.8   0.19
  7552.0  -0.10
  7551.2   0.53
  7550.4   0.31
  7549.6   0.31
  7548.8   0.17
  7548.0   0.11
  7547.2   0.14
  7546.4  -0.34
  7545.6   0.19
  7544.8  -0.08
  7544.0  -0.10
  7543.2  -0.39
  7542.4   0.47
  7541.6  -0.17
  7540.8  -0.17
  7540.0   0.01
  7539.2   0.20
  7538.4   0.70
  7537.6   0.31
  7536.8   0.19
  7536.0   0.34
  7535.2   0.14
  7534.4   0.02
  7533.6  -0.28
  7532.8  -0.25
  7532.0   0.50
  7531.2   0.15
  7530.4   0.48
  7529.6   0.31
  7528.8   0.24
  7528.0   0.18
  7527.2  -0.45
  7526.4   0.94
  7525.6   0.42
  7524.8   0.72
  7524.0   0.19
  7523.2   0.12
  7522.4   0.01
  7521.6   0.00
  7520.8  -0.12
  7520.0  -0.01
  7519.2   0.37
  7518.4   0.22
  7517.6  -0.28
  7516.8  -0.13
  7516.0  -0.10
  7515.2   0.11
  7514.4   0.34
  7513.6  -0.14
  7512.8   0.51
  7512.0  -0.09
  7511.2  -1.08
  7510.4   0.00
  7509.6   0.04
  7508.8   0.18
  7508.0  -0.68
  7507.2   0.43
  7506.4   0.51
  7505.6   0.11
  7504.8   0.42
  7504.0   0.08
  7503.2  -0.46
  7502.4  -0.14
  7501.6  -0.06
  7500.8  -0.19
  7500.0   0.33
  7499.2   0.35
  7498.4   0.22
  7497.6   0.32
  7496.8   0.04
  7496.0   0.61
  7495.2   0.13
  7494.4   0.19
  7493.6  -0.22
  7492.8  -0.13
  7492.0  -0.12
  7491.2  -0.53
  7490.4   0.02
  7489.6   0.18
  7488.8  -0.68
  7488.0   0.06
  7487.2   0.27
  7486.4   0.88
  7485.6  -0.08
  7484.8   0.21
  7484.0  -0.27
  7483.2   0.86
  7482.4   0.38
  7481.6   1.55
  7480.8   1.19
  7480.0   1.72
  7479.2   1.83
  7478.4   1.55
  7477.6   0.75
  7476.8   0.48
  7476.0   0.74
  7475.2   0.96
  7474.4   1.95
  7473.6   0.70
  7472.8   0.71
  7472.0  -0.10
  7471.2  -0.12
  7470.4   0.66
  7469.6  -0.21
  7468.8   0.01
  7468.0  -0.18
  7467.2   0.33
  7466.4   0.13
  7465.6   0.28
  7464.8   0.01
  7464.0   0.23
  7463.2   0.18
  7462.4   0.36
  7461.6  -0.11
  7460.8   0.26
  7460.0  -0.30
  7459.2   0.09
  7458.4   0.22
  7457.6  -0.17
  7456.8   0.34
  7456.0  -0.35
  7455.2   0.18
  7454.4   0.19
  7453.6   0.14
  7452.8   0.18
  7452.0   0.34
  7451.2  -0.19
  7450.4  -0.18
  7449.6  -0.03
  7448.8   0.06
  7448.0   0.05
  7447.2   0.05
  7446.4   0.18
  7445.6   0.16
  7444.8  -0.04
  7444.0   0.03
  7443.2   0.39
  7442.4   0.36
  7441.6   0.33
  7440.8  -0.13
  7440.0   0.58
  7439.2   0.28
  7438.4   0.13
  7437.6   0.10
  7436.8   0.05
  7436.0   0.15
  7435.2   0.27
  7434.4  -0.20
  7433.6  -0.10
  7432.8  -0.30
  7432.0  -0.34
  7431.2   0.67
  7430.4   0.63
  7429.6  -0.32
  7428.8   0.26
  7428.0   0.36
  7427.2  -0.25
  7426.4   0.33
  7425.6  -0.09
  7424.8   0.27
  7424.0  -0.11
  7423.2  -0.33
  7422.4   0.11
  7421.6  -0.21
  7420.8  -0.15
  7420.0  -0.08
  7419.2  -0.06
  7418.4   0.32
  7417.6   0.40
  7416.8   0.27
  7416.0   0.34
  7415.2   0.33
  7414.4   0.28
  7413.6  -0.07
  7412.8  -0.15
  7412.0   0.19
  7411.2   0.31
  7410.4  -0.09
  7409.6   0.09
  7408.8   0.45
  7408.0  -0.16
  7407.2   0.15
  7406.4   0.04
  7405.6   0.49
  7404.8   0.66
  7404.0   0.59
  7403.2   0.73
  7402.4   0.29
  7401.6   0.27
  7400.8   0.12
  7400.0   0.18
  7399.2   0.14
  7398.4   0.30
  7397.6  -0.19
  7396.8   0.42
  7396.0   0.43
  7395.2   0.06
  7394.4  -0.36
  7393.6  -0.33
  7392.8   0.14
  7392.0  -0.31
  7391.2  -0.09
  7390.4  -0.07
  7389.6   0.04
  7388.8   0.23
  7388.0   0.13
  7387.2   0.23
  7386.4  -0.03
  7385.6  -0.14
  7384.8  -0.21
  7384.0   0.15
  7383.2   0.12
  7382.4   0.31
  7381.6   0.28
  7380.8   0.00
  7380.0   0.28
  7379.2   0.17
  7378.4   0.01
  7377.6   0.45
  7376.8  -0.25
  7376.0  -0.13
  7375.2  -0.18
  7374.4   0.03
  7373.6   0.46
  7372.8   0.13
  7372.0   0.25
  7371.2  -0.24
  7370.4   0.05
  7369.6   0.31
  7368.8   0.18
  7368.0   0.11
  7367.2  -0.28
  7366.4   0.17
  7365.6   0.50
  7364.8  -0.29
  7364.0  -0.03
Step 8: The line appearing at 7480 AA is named [O II] 3727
